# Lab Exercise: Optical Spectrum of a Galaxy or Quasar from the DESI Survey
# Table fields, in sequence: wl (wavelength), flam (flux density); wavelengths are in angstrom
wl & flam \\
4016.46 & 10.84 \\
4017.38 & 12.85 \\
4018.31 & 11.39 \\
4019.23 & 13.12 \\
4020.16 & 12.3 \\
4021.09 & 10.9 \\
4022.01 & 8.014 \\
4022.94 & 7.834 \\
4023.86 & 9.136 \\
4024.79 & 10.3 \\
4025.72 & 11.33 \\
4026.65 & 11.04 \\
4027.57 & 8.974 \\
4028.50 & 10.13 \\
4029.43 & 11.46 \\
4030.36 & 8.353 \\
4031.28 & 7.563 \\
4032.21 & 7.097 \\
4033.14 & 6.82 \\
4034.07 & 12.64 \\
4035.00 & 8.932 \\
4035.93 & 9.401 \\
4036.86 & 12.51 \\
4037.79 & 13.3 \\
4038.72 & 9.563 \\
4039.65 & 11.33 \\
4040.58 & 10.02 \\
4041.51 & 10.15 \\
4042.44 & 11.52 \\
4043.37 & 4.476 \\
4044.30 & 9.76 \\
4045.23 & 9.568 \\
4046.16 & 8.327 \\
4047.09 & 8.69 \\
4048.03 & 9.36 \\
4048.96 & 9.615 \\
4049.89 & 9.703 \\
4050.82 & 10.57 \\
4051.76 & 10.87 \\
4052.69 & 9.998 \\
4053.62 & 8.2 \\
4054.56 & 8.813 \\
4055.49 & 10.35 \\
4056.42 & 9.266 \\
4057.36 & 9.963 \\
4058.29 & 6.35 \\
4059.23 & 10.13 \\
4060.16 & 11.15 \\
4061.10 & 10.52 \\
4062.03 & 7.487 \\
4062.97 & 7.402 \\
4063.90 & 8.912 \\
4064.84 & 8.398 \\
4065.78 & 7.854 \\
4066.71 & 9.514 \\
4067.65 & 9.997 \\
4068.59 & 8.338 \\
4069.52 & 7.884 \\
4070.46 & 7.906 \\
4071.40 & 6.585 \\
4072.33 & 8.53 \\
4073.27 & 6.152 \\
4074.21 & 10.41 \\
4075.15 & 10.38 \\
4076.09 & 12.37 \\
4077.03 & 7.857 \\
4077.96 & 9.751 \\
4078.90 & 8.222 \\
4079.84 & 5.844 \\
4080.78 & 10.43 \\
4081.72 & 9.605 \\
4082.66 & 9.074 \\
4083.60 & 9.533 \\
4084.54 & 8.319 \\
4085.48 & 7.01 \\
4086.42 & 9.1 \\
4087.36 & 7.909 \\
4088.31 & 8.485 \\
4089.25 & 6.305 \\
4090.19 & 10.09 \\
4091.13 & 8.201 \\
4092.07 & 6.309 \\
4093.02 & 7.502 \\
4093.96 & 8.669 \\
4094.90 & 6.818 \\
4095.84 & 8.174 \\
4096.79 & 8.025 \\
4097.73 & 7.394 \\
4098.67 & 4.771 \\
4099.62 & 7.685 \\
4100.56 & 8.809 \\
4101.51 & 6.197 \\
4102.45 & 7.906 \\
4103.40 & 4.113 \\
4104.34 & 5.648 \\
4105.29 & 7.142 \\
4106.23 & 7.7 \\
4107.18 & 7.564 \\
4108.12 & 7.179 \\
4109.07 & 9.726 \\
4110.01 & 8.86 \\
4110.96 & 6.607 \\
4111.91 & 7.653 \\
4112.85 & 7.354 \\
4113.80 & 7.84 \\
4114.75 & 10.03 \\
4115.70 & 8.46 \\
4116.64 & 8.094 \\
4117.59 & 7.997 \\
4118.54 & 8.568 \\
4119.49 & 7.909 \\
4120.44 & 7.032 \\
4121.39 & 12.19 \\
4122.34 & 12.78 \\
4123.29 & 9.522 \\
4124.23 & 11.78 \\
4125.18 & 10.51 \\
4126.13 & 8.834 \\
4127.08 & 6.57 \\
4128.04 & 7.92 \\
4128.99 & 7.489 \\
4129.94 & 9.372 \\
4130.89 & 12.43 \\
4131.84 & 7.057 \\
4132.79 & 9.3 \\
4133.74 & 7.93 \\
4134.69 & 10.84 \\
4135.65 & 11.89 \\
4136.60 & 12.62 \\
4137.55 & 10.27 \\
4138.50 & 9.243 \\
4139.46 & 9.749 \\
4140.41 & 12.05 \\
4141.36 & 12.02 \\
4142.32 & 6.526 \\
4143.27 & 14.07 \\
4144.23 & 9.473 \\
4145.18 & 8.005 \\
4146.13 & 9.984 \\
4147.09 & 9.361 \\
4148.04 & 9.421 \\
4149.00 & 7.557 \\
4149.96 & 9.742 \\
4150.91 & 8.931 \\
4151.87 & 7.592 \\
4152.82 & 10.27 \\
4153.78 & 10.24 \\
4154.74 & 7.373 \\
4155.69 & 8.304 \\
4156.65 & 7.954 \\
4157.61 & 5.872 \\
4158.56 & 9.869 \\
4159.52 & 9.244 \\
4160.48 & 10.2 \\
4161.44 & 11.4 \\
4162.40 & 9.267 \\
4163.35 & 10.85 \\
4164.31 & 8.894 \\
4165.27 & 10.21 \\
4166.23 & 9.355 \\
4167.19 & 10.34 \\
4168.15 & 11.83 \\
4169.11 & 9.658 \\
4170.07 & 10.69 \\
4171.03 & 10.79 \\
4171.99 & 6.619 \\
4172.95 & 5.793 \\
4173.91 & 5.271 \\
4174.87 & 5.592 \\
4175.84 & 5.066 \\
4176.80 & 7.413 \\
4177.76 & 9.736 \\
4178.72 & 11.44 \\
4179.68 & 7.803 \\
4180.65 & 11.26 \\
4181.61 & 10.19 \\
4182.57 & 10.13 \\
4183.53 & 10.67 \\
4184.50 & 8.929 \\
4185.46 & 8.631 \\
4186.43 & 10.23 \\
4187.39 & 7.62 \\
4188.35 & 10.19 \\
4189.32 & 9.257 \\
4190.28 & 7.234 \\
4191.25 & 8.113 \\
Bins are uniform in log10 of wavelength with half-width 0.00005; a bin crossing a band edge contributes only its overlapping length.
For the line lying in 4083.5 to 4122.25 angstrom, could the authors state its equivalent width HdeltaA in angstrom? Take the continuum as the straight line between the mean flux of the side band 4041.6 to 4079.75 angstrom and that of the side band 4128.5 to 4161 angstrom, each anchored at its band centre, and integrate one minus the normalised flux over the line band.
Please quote 5.8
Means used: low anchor 9.01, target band 7.86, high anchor 9.48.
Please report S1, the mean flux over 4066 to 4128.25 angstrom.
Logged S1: 8.3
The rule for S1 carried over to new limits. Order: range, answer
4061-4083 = 8.7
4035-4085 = 9.25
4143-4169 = 9.43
